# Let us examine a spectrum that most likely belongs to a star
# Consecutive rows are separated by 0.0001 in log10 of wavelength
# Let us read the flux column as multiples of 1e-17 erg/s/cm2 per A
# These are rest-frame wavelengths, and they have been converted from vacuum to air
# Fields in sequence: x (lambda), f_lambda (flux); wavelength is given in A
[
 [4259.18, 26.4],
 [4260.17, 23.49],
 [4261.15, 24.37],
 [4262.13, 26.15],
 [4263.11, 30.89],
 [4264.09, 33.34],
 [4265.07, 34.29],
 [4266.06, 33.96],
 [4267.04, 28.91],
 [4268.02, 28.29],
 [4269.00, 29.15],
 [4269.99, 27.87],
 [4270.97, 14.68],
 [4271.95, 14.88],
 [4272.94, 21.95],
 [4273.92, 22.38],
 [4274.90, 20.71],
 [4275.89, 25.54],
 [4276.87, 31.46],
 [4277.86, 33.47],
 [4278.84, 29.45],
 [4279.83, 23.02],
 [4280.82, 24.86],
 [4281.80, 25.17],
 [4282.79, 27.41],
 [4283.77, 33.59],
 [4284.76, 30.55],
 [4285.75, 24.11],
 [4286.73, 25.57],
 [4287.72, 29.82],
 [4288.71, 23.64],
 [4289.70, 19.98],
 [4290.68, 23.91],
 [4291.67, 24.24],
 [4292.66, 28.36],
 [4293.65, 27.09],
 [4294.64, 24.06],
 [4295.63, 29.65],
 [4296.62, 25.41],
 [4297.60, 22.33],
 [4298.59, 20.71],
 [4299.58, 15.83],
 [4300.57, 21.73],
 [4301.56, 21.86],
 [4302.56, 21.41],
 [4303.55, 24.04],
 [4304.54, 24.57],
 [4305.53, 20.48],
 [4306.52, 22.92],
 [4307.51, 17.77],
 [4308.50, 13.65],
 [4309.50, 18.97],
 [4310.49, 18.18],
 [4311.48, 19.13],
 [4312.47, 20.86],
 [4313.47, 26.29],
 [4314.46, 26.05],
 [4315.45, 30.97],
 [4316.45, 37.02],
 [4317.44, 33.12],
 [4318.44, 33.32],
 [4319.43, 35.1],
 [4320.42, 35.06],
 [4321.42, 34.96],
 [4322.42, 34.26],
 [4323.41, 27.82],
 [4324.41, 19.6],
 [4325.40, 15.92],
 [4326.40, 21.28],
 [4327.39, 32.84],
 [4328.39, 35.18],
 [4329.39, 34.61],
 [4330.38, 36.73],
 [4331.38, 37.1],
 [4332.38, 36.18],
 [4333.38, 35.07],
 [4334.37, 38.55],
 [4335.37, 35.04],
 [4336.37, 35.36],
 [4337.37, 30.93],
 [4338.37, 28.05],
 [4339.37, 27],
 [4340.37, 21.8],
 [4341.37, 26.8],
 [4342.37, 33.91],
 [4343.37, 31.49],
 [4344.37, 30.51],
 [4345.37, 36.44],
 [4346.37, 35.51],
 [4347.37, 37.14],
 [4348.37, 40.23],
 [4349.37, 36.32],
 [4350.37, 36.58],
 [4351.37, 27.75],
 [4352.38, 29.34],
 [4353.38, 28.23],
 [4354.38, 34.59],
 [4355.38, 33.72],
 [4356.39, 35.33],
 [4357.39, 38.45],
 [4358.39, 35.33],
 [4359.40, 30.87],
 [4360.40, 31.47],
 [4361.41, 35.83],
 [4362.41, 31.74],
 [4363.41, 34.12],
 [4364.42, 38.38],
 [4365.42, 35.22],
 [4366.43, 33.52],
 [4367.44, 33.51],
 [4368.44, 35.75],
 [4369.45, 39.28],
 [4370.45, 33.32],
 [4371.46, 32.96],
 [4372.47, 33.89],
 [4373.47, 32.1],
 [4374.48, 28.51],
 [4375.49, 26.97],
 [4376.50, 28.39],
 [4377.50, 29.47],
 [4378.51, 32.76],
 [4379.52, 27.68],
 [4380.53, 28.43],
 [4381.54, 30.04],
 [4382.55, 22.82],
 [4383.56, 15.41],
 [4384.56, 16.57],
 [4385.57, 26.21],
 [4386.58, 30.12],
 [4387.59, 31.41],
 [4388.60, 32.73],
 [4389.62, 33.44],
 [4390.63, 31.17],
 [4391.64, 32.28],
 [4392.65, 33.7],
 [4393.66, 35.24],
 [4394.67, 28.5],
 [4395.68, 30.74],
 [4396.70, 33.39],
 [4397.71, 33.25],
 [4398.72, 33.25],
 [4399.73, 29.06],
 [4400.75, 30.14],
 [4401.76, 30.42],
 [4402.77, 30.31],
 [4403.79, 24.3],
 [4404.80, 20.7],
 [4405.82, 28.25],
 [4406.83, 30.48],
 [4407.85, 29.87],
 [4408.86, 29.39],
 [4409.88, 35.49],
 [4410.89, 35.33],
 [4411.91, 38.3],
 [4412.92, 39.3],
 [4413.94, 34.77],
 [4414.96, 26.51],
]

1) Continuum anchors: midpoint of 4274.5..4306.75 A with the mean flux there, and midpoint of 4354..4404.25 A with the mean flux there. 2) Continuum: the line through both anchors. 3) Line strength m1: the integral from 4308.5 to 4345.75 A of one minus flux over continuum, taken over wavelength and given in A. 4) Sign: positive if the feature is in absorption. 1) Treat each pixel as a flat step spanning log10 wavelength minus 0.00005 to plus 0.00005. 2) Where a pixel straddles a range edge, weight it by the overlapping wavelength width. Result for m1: -2.8 A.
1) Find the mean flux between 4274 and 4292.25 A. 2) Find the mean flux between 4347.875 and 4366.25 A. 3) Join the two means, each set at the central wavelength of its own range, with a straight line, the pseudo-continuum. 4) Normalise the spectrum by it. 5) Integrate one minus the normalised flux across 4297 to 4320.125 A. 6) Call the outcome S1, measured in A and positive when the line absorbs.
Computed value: 4.18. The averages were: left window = 26.4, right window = 34.1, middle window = 23.9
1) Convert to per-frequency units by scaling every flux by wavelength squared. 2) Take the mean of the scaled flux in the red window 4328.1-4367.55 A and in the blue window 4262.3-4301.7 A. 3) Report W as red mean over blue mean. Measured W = 1.3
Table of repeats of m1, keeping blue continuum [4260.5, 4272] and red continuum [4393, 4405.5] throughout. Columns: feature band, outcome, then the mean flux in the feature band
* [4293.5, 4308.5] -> 3.2 A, 22.3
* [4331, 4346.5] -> -1.9 A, 32.4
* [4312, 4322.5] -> -1.1 A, 31.4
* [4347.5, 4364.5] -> -2.8 A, 34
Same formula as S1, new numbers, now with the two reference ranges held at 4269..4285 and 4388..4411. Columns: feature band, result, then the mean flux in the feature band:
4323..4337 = -1.87 A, 31.5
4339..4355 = -2.02 A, 32.2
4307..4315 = 2.02 A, 20.2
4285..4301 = 1.16 A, 24.3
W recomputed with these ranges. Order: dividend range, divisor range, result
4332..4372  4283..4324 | 1.34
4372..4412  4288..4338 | 1.14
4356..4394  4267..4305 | 1.32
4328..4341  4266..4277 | 1.40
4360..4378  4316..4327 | 1.13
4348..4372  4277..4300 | 1.37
